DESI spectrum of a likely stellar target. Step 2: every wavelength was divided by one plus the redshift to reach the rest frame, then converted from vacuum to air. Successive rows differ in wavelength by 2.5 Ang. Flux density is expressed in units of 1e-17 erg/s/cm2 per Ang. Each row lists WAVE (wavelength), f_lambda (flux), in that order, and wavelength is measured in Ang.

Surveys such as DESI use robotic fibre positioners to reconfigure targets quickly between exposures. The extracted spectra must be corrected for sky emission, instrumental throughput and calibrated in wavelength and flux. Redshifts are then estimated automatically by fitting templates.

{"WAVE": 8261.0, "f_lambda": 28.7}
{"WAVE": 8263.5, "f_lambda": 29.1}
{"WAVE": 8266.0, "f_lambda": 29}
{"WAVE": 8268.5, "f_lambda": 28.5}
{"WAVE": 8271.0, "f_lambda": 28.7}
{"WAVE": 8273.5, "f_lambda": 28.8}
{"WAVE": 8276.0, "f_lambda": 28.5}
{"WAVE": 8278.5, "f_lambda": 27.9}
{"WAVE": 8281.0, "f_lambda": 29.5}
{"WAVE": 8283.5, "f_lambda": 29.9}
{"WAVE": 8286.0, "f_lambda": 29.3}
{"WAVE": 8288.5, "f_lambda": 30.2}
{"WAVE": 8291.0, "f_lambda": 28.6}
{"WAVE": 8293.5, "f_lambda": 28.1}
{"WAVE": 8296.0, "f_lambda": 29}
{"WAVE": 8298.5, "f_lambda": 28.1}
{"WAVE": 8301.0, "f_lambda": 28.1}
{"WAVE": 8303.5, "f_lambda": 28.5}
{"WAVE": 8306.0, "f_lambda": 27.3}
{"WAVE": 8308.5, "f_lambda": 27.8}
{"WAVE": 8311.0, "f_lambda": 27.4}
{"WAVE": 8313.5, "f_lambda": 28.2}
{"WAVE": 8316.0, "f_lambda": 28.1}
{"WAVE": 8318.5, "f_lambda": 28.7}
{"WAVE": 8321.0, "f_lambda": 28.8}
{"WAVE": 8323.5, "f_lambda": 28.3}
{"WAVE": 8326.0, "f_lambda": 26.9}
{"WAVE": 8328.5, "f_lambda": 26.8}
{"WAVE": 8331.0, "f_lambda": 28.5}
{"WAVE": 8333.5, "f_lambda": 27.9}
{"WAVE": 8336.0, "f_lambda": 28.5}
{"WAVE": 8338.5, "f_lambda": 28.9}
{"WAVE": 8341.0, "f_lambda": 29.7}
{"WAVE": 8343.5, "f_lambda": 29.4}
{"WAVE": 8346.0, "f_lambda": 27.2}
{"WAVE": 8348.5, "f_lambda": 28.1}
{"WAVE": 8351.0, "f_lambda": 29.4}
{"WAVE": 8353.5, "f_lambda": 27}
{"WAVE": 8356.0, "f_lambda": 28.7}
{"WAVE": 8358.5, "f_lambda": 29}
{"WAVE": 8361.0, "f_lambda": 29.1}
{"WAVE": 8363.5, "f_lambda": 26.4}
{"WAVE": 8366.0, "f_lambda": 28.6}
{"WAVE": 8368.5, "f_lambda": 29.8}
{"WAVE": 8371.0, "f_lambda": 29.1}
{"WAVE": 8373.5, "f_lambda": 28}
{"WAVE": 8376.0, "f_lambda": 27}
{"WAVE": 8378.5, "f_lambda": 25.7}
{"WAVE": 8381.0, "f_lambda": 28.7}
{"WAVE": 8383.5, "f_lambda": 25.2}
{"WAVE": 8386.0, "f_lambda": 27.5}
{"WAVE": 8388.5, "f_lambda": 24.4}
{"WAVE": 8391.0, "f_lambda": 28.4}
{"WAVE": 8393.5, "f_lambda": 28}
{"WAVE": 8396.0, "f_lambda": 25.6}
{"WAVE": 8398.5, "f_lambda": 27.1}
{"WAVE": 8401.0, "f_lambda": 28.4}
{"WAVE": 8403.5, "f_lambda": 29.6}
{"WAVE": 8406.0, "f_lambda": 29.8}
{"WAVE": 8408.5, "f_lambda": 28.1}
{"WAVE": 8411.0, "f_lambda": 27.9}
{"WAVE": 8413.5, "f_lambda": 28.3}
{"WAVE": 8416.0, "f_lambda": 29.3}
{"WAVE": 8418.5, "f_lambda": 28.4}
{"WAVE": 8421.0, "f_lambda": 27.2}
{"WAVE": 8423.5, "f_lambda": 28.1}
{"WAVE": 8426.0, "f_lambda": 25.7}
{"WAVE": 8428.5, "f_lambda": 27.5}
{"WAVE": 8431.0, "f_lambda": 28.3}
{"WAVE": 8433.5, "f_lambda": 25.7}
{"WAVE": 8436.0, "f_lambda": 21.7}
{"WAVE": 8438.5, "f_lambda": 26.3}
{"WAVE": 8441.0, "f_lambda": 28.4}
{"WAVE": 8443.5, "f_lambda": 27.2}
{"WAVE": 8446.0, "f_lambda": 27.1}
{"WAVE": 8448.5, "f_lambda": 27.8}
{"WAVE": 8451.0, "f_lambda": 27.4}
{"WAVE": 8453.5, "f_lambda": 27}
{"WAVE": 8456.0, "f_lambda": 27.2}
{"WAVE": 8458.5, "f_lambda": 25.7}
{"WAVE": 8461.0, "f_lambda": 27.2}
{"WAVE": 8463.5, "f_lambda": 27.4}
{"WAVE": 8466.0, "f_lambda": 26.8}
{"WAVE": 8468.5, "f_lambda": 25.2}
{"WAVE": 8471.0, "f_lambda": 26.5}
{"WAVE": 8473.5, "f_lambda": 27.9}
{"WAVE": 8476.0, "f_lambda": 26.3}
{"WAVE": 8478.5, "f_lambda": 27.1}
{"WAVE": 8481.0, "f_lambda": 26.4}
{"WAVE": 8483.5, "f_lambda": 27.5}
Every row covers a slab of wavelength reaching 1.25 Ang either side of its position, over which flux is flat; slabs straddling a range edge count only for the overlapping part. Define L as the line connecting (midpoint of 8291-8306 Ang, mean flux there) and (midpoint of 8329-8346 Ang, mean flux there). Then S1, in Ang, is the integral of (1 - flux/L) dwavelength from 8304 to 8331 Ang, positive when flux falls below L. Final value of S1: 0.54 Ang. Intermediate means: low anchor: 28.3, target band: 27.9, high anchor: 28.6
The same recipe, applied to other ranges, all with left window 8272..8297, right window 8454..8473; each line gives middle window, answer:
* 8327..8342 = 0.0 Ang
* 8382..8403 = 0.5 Ang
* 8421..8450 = 0.3 Ang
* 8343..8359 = -0.1 Ang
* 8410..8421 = -0.4 Ang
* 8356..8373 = -0.4 Ang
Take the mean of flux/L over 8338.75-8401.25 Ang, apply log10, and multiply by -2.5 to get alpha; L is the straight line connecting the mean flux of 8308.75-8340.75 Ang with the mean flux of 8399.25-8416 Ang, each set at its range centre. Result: 0.02 mag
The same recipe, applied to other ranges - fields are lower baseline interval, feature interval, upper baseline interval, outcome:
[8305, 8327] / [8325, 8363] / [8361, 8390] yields -0.024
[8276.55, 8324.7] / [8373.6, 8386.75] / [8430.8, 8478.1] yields 0.026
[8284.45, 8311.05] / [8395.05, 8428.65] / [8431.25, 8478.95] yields -0.032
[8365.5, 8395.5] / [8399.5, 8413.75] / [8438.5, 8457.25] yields -0.049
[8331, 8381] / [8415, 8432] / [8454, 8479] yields -0.016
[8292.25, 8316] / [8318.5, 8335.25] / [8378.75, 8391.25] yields -0.011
